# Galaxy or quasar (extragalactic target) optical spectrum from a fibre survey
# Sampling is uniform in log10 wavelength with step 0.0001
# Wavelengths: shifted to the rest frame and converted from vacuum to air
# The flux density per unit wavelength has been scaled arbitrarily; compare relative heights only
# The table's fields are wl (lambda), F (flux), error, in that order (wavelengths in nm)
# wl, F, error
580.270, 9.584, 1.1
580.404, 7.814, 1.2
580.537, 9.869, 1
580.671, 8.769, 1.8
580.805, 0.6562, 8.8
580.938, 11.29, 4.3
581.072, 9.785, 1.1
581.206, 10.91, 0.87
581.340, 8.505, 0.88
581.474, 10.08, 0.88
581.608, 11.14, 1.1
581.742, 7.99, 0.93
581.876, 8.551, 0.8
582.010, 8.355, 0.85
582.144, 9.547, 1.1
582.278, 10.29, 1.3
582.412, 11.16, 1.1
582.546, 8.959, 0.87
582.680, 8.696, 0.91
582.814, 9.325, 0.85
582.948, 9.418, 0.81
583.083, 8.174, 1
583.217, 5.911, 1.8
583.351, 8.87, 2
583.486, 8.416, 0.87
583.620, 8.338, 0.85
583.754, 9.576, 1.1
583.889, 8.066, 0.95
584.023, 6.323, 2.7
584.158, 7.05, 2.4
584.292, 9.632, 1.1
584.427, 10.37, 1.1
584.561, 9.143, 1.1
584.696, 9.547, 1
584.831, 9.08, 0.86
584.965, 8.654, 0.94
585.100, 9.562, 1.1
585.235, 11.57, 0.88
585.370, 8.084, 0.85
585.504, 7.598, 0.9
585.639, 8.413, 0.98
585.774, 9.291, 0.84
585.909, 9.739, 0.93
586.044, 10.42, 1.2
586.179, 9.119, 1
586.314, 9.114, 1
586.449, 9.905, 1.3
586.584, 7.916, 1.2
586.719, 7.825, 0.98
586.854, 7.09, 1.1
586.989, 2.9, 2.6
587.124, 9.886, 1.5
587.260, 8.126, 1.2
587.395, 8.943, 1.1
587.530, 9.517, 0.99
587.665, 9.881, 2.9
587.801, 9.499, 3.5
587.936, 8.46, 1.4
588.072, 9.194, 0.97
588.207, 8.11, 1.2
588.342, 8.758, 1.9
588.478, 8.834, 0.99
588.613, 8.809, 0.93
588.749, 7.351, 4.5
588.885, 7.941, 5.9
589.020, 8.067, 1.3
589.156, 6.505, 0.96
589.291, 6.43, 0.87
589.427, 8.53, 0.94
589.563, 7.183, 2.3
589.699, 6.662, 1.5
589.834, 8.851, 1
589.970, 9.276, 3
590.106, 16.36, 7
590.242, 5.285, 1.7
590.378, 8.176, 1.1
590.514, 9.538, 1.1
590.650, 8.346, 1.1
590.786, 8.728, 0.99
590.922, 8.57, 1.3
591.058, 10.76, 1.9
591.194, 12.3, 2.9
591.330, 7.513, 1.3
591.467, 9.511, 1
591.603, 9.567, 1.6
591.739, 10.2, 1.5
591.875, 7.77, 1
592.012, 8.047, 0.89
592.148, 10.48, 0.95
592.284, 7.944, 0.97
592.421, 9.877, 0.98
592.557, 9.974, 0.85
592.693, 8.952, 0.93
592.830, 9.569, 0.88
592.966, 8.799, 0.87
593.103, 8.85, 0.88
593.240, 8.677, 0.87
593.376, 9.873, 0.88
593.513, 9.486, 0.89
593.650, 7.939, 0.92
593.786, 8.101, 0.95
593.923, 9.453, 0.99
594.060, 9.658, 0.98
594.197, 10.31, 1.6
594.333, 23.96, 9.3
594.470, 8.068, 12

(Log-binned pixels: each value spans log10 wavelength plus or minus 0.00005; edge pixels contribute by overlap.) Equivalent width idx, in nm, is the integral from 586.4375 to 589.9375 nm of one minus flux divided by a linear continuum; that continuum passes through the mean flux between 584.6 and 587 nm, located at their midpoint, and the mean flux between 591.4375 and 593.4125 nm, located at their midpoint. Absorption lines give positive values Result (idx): 0.33 nm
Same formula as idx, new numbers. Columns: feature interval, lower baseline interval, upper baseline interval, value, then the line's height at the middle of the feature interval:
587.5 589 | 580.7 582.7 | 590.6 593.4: 0.08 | 9.18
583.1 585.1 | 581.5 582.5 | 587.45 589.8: 0.14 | 9.16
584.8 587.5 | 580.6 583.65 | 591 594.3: 0.12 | 9.08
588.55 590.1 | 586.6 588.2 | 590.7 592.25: 0.12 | 8.79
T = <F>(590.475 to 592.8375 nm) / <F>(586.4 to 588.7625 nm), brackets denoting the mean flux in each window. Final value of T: 1.11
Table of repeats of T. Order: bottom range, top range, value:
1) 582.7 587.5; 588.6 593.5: 1.03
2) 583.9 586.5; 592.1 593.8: 1.01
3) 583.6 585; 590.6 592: 1.06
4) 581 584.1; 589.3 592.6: 1.01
